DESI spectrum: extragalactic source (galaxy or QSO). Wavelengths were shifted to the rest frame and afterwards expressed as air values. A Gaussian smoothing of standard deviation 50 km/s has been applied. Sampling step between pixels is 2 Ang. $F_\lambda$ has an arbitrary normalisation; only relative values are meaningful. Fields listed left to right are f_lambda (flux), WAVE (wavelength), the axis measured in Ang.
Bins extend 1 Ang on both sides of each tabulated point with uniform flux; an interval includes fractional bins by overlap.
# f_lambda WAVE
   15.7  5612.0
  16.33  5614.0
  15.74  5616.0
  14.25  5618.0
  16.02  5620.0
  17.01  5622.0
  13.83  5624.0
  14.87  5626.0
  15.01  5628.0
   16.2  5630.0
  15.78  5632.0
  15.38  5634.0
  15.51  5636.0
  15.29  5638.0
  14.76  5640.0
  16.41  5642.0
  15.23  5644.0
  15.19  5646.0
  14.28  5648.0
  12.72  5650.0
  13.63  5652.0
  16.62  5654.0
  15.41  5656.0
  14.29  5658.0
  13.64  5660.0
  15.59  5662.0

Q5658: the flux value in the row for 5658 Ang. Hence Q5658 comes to 14.29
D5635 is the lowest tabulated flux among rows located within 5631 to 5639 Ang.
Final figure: 15.29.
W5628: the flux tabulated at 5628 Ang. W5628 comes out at 15.01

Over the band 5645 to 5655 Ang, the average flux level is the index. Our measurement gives 14.5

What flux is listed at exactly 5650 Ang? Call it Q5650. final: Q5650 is 12.72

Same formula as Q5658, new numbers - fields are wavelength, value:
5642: 16.41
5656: 15.41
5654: 16.62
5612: 15.7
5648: 14.28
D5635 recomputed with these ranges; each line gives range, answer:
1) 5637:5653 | 12.72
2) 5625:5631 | 14.87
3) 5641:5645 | 15.23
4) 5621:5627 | 13.83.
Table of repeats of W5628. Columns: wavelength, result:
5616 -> 15.74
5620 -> 16.02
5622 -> 17.01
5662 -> 15.59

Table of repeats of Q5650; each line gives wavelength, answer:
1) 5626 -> 14.87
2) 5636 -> 15.51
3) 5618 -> 14.25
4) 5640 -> 14.76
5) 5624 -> 13.83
